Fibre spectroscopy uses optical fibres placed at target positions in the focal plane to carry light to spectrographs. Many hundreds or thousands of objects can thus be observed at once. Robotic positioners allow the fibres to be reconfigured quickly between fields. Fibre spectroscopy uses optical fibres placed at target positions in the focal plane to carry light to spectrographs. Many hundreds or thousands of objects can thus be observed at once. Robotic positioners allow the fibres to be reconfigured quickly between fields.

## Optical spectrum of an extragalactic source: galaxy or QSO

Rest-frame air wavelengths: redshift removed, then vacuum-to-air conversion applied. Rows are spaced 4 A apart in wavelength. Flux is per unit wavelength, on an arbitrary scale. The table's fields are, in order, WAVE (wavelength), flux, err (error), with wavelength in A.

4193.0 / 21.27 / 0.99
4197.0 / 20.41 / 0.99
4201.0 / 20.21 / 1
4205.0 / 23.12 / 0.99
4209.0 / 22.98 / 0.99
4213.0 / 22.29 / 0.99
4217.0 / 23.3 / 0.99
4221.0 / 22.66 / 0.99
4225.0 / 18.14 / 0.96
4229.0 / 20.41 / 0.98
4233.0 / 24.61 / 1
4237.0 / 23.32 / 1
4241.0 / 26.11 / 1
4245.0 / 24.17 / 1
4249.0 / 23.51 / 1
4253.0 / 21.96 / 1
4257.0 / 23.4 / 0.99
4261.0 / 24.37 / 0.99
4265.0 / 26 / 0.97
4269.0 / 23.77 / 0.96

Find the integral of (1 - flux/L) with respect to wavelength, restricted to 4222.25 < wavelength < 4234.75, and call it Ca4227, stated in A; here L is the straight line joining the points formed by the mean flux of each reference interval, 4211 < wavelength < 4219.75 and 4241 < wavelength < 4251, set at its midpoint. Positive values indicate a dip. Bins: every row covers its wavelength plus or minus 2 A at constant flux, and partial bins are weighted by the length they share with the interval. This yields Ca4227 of 1.3 A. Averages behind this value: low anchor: 22.8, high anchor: 24.3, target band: 21.1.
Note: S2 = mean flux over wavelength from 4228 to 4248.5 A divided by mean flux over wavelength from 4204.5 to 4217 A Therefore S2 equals 1.05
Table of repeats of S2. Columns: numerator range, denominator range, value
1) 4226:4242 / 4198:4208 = 1.07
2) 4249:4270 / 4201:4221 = 1.05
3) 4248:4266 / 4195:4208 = 1.11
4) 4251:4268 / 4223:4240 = 1.09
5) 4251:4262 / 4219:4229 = 1.13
